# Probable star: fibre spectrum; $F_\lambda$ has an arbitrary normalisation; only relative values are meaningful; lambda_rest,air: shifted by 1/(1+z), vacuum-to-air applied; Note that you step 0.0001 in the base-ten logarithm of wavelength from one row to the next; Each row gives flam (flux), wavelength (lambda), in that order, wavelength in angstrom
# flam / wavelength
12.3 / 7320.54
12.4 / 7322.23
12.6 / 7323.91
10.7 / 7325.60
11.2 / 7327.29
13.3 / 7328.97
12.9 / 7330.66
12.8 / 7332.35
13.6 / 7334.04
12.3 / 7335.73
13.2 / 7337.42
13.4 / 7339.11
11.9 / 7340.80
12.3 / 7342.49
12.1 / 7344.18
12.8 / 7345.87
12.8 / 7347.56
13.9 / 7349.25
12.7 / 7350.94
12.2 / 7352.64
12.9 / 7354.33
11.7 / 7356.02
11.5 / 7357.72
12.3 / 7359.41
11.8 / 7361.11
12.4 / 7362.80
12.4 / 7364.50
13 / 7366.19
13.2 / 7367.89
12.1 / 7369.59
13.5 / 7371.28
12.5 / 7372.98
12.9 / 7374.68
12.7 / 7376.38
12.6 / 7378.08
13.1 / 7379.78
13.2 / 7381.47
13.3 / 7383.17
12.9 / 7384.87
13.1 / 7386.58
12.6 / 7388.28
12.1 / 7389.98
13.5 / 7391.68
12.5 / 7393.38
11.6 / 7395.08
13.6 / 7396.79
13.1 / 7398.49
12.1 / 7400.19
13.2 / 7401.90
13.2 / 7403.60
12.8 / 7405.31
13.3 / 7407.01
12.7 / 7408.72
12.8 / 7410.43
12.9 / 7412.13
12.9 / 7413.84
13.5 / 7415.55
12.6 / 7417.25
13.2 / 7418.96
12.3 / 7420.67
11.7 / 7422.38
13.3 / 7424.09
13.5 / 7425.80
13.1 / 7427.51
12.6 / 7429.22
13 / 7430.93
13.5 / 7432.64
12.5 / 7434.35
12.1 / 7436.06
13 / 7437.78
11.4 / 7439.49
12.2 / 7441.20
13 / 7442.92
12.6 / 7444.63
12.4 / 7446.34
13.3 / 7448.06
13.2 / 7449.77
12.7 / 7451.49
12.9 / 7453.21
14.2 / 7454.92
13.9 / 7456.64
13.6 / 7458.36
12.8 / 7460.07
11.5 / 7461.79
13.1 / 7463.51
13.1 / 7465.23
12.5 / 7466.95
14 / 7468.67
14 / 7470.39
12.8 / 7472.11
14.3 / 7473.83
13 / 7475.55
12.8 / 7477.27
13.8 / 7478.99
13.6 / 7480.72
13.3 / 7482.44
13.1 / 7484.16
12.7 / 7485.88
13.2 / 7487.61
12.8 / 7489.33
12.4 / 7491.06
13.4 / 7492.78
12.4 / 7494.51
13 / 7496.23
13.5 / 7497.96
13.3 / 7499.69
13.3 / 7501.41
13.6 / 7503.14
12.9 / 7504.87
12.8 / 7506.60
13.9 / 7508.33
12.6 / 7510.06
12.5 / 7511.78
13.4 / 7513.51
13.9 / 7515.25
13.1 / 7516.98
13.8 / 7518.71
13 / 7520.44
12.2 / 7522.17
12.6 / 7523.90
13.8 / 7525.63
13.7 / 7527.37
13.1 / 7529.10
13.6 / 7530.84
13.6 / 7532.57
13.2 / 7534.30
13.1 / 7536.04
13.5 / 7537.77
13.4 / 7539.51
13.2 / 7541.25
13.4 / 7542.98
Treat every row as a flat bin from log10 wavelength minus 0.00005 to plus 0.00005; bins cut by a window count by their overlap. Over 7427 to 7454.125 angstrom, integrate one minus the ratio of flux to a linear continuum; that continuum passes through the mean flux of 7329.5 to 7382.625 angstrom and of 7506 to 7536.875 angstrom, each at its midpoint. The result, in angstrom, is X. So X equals 0.5 angstrom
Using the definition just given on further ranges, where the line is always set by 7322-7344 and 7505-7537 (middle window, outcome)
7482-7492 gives 0.1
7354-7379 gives 0.3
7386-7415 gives -0.2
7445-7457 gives -0.2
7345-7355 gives -0.3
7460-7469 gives 0.2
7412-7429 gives -0.1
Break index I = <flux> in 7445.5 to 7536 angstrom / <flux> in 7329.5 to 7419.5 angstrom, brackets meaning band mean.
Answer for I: 1.0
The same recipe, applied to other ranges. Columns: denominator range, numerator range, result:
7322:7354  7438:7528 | 1.04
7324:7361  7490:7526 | 1.05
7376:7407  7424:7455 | 1.00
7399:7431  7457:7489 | 1.02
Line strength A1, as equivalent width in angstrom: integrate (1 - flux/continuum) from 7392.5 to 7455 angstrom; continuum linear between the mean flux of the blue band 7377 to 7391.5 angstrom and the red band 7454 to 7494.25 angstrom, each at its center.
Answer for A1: 1.1 angstrom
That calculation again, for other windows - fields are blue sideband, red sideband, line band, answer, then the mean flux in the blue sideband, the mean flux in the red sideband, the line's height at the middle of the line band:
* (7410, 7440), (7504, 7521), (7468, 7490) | -0.5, 12.8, 13.2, 13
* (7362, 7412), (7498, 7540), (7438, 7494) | 0.2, 12.8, 13.2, 13.1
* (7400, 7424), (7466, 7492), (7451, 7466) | 0.0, 12.8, 13.2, 13.1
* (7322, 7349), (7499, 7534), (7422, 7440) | 0.2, 12.6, 13.2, 12.9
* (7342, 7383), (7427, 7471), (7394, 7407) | -0.1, 12.6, 12.9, 12.8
